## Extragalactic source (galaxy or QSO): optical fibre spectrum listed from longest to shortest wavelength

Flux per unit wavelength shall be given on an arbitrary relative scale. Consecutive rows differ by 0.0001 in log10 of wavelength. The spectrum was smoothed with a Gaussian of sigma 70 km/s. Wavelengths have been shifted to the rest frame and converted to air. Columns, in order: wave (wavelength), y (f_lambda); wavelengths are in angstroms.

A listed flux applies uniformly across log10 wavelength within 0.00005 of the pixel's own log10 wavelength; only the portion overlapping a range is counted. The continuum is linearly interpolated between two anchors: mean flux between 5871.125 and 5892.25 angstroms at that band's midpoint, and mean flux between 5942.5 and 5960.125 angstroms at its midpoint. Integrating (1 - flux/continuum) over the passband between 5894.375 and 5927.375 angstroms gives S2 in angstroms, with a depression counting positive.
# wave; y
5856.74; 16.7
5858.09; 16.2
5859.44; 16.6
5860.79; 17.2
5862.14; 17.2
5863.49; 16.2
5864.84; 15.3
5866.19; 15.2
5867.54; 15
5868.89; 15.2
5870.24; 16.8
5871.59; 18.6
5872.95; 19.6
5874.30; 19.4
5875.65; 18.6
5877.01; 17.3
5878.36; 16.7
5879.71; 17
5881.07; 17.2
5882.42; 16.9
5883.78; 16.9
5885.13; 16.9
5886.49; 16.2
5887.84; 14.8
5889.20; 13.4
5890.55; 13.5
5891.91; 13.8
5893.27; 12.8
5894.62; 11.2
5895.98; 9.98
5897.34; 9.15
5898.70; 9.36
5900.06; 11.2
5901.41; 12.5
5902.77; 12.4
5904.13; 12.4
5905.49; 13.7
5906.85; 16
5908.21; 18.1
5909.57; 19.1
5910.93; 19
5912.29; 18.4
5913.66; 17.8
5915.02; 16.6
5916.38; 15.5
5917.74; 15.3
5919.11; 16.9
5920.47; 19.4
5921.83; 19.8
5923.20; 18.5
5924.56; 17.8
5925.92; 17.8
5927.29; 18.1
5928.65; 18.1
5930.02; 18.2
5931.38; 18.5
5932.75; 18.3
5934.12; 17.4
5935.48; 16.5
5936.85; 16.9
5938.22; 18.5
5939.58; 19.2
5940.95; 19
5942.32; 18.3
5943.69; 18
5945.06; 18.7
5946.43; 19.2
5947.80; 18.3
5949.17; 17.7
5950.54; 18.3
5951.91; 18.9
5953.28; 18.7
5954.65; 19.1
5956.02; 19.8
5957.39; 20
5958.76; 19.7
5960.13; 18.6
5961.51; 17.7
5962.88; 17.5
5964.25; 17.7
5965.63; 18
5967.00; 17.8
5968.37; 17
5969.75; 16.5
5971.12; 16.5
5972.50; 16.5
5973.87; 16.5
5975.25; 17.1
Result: 4.1 angstroms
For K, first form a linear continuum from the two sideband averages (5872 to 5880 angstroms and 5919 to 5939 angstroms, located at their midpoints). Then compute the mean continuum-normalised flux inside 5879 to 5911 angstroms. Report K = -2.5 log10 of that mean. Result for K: 0.26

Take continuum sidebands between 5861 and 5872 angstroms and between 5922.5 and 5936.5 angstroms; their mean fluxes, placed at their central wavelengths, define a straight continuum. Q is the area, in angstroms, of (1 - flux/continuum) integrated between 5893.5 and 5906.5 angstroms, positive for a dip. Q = 4.3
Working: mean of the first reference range 16.2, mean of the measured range 11.5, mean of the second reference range 17.9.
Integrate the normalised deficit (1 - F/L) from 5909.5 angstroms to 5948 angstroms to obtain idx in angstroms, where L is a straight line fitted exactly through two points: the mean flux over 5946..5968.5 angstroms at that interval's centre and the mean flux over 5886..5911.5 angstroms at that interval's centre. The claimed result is -4.7 angstroms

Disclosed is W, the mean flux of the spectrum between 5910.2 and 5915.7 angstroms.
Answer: 17.9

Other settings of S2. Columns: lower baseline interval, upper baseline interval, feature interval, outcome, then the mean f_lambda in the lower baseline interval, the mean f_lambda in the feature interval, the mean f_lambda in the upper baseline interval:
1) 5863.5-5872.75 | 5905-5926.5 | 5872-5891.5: -0.19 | 16.2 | 16.7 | 17.5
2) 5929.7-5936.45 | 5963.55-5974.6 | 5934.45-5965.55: -1.85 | 17.7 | 18.4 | 17.1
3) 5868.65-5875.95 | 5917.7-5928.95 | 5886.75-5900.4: 4.58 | 18.2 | 12.1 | 18.1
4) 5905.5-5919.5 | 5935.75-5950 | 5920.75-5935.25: -0.42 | 17.1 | 18.2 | 18.3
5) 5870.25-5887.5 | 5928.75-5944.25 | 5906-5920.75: 0.40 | 17.5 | 17.4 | 18.1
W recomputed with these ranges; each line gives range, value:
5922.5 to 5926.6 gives 18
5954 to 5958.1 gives 19.7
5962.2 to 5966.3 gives 17.7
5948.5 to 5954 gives 18.4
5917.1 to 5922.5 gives 17.9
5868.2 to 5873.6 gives 17.5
